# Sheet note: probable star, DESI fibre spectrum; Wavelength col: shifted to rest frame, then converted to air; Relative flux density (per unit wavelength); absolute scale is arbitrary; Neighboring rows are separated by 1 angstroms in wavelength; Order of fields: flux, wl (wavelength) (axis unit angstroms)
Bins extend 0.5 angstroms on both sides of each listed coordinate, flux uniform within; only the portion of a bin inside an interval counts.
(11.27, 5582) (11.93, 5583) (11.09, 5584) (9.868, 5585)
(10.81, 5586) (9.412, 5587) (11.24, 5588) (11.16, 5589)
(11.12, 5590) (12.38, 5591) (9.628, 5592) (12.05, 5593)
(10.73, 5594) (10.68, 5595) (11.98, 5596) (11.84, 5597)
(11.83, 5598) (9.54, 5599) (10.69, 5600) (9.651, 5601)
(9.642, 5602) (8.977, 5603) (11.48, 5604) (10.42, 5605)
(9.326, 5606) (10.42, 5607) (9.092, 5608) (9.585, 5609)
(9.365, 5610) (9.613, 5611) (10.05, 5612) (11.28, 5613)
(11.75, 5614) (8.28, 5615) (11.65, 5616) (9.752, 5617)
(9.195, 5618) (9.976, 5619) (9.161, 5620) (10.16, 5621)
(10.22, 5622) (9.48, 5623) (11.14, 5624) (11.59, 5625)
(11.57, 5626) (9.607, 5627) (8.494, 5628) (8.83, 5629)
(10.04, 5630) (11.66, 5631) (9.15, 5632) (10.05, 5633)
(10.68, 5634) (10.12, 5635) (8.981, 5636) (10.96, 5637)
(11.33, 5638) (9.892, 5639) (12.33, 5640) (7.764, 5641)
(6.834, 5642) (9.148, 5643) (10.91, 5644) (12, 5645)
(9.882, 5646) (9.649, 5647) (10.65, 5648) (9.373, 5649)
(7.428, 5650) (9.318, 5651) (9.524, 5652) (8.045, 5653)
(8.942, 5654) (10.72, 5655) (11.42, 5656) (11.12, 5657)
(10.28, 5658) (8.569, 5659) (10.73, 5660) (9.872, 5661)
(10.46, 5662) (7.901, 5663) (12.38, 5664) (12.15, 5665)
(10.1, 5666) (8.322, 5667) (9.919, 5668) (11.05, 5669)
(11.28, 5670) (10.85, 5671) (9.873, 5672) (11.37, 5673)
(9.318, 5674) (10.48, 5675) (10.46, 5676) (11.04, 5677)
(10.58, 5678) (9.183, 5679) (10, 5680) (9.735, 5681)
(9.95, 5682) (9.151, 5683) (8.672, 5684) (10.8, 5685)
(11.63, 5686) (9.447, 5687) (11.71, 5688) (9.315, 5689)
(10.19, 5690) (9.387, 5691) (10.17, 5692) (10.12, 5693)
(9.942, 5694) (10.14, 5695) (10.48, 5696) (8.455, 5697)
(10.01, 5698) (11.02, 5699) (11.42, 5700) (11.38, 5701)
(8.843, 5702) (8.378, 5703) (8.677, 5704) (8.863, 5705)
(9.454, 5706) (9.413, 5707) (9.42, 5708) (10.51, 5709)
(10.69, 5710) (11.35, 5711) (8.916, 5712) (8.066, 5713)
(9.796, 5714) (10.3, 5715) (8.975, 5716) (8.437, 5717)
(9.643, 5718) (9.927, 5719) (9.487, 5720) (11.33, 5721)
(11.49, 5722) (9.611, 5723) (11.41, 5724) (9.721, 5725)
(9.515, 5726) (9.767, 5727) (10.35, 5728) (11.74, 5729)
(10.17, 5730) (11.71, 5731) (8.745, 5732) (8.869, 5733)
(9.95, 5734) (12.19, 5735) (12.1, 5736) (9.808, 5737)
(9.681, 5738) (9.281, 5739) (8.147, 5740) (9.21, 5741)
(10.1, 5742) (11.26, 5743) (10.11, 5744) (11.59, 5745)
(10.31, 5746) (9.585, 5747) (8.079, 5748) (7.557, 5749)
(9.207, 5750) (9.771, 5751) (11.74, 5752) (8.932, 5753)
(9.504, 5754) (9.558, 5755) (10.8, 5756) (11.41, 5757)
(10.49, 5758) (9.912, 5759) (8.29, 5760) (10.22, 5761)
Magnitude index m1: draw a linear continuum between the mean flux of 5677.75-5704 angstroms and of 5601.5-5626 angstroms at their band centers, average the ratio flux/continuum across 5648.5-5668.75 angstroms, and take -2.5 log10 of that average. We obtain 0.02 mag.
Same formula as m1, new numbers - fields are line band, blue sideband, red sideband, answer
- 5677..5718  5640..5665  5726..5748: 0.02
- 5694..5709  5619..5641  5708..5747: 0.04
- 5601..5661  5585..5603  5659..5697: 0.06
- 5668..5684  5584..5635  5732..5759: -0.01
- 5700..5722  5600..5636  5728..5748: 0.05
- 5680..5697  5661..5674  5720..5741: 0.04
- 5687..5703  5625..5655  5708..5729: -0.02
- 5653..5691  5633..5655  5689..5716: -0.05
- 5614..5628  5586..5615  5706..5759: 0.03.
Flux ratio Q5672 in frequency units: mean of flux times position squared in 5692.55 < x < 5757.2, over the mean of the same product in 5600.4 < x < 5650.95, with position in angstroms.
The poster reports 1.03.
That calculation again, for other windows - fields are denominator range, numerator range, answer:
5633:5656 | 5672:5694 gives 1.05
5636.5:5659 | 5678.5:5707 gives 1.02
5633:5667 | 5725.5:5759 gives 1.04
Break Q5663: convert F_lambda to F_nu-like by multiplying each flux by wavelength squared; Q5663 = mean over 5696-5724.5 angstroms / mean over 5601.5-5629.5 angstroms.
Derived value 1.02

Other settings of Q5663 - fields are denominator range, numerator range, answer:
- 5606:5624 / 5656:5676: 1.06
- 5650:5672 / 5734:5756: 1.01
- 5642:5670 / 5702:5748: 1.02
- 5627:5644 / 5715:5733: 1.06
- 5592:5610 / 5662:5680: 1.02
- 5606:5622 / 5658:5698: 1.04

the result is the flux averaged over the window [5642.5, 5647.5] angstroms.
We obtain 10.3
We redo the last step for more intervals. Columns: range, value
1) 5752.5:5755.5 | 9.33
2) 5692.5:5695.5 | 10.1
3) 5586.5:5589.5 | 10.6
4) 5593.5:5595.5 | 10.7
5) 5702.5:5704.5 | 8.53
